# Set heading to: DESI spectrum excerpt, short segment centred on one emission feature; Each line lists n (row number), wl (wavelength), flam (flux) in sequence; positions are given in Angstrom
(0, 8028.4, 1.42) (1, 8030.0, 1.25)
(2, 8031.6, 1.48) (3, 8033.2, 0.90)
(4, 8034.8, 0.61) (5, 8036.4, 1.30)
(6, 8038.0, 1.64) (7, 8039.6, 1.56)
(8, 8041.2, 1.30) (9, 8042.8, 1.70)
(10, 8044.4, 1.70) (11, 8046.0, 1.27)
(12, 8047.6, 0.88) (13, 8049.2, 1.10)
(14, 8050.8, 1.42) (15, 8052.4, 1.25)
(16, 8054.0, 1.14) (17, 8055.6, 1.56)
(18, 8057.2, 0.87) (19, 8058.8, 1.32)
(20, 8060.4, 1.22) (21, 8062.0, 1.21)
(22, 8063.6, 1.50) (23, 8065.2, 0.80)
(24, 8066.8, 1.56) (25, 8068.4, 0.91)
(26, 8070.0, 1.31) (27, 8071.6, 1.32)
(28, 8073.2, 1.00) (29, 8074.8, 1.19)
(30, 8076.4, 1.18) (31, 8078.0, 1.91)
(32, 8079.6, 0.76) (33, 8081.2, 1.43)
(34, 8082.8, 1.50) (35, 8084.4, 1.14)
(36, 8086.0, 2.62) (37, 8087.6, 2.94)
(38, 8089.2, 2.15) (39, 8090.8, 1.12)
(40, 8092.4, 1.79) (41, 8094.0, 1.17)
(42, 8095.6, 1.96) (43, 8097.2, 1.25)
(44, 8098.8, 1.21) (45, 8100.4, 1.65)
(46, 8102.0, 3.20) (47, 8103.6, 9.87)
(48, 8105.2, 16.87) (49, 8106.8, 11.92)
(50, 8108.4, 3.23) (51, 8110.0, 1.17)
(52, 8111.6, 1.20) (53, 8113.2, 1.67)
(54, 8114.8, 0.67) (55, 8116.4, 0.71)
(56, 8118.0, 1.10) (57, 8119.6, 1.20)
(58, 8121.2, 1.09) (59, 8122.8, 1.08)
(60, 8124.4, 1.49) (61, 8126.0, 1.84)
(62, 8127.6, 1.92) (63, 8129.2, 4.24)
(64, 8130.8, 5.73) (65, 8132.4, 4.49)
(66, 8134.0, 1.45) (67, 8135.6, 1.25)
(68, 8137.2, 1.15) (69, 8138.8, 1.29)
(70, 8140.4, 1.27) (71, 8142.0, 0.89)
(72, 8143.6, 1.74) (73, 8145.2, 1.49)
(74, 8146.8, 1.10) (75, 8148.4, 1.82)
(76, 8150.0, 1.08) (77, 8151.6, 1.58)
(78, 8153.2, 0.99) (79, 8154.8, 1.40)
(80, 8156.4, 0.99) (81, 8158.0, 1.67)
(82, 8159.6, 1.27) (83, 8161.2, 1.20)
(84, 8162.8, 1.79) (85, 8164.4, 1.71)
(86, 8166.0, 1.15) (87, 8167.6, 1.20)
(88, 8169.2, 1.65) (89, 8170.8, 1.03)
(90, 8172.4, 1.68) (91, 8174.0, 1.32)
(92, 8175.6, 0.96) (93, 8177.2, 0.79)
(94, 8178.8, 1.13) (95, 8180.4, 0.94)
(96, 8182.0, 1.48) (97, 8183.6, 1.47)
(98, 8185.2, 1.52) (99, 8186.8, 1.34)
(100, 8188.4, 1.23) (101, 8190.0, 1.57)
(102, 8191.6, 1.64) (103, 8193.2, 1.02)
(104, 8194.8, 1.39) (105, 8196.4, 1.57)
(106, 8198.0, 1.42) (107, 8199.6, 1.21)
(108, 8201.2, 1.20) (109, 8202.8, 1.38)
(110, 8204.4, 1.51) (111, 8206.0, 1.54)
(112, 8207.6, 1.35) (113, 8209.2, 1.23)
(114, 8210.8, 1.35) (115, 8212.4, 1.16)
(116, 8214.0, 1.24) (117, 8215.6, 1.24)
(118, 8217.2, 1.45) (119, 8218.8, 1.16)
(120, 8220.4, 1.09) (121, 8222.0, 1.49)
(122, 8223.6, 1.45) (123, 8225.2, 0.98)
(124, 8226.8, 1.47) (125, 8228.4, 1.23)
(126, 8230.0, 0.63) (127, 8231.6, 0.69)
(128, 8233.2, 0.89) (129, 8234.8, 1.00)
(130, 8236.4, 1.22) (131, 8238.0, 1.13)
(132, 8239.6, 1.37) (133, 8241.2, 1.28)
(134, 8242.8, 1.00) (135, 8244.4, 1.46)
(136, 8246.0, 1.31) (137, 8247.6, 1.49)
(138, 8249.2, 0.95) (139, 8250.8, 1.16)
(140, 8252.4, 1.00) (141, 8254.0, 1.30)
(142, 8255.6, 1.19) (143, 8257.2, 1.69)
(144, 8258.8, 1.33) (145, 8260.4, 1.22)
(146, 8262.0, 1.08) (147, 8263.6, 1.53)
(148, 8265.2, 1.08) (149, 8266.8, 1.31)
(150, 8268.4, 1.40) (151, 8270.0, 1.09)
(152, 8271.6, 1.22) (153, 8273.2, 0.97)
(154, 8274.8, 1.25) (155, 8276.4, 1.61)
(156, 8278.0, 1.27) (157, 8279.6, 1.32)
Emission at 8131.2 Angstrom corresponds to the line [N II] 6583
